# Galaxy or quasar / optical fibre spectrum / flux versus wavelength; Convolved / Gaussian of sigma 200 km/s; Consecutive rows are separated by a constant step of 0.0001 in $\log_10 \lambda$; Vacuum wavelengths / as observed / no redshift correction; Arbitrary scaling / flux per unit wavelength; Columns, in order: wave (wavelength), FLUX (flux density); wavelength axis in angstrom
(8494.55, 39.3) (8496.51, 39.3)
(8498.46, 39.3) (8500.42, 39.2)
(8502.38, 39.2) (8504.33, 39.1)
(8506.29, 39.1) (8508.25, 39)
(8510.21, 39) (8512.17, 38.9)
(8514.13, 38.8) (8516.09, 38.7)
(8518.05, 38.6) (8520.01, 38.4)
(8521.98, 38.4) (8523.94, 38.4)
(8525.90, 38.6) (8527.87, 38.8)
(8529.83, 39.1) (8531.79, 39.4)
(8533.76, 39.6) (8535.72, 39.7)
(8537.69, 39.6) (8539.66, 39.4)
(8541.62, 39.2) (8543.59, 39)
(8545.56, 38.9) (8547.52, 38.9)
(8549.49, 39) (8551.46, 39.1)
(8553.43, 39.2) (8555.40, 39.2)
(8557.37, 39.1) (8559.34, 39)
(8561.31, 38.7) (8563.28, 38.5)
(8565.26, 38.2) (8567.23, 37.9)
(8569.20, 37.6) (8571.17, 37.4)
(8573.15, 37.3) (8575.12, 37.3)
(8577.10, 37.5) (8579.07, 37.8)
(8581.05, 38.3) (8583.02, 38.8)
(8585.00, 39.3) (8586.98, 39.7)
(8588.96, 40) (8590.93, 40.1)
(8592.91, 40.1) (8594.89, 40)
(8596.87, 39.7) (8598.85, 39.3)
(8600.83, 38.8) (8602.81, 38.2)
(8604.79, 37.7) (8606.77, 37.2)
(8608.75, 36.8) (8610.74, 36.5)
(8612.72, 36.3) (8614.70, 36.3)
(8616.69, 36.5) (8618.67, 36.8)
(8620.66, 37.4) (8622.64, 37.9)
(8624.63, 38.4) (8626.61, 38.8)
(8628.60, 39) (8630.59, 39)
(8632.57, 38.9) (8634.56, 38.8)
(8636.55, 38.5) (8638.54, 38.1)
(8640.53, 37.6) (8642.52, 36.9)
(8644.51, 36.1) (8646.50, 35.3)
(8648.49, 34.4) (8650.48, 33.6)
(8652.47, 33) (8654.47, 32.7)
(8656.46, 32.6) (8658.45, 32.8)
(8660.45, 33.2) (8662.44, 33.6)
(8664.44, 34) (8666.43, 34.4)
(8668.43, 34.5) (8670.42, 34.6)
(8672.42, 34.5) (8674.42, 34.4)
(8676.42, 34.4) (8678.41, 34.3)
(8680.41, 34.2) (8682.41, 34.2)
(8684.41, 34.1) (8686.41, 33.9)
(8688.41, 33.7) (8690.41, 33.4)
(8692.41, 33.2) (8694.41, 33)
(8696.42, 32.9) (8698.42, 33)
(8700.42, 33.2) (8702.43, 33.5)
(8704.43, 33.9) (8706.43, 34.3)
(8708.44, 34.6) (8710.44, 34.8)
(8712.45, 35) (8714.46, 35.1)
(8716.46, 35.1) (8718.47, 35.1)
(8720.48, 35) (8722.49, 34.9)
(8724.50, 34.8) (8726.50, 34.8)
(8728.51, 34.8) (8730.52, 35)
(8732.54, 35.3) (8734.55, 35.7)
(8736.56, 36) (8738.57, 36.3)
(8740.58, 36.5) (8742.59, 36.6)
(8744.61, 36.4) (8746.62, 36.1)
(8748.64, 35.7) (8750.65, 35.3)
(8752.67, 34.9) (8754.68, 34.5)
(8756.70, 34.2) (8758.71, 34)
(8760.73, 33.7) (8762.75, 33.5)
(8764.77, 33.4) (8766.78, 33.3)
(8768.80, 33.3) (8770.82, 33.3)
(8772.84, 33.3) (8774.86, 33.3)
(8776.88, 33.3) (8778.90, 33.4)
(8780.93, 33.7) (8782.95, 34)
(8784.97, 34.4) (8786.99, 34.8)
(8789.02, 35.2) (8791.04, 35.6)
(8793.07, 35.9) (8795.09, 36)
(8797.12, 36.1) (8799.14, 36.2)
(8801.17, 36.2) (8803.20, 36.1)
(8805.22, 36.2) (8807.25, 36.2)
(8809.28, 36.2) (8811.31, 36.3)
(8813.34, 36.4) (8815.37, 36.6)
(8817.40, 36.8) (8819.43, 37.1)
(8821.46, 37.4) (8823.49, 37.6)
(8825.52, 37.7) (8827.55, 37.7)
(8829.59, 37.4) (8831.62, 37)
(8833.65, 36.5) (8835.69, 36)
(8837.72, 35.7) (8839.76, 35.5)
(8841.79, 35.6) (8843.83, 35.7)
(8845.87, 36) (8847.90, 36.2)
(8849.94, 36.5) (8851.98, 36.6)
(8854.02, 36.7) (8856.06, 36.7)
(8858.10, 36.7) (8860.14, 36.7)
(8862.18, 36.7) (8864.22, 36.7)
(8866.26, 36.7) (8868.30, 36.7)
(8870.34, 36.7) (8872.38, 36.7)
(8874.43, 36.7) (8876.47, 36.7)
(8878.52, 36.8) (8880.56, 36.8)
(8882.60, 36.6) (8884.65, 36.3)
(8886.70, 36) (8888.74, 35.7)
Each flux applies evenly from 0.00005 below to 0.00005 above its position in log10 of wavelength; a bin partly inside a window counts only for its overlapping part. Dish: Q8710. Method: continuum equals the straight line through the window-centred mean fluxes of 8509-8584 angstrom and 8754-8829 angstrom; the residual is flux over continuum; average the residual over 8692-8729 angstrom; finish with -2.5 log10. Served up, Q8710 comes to 0.06 mag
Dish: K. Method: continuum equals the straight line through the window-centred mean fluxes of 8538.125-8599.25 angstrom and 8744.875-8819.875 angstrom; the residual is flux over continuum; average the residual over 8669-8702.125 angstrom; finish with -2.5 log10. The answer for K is 0.09 mag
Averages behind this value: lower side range 38.8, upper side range 35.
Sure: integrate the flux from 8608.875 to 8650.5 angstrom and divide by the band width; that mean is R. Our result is 37.3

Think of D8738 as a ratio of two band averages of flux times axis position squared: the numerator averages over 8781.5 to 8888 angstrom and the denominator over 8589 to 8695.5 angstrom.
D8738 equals 1.05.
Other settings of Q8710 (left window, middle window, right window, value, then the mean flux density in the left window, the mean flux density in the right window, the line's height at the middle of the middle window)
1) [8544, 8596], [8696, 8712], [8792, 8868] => 0.113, 38.7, 36.5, 37.6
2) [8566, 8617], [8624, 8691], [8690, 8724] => 0.019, 38.2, 34.1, 35.9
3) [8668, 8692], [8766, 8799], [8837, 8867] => 0.034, 34.2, 36.3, 35.4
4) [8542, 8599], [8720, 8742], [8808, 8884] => 0.063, 38.8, 36.6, 37.5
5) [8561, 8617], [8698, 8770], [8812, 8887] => 0.077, 38.2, 36.6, 37.3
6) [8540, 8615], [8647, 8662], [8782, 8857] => 0.138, 38.5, 36.2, 37.8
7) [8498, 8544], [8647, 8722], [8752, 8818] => 0.076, 39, 34.8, 36.4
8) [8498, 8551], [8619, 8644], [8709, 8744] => -0.032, 39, 35.3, 37.1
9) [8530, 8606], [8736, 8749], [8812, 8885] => 0.036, 38.9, 36.6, 37.5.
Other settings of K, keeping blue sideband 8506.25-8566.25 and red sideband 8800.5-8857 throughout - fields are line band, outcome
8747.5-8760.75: 0.07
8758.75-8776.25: 0.11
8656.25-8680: 0.12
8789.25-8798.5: 0.03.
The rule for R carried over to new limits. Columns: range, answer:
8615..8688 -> 35.6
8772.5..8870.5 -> 36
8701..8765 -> 35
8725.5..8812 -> 35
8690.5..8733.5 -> 34.3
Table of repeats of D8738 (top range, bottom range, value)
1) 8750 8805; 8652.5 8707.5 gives 1.05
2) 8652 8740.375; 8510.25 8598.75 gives 0.91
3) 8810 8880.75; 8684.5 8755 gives 1.08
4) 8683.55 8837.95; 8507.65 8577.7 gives 0.95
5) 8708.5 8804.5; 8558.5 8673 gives 0.97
